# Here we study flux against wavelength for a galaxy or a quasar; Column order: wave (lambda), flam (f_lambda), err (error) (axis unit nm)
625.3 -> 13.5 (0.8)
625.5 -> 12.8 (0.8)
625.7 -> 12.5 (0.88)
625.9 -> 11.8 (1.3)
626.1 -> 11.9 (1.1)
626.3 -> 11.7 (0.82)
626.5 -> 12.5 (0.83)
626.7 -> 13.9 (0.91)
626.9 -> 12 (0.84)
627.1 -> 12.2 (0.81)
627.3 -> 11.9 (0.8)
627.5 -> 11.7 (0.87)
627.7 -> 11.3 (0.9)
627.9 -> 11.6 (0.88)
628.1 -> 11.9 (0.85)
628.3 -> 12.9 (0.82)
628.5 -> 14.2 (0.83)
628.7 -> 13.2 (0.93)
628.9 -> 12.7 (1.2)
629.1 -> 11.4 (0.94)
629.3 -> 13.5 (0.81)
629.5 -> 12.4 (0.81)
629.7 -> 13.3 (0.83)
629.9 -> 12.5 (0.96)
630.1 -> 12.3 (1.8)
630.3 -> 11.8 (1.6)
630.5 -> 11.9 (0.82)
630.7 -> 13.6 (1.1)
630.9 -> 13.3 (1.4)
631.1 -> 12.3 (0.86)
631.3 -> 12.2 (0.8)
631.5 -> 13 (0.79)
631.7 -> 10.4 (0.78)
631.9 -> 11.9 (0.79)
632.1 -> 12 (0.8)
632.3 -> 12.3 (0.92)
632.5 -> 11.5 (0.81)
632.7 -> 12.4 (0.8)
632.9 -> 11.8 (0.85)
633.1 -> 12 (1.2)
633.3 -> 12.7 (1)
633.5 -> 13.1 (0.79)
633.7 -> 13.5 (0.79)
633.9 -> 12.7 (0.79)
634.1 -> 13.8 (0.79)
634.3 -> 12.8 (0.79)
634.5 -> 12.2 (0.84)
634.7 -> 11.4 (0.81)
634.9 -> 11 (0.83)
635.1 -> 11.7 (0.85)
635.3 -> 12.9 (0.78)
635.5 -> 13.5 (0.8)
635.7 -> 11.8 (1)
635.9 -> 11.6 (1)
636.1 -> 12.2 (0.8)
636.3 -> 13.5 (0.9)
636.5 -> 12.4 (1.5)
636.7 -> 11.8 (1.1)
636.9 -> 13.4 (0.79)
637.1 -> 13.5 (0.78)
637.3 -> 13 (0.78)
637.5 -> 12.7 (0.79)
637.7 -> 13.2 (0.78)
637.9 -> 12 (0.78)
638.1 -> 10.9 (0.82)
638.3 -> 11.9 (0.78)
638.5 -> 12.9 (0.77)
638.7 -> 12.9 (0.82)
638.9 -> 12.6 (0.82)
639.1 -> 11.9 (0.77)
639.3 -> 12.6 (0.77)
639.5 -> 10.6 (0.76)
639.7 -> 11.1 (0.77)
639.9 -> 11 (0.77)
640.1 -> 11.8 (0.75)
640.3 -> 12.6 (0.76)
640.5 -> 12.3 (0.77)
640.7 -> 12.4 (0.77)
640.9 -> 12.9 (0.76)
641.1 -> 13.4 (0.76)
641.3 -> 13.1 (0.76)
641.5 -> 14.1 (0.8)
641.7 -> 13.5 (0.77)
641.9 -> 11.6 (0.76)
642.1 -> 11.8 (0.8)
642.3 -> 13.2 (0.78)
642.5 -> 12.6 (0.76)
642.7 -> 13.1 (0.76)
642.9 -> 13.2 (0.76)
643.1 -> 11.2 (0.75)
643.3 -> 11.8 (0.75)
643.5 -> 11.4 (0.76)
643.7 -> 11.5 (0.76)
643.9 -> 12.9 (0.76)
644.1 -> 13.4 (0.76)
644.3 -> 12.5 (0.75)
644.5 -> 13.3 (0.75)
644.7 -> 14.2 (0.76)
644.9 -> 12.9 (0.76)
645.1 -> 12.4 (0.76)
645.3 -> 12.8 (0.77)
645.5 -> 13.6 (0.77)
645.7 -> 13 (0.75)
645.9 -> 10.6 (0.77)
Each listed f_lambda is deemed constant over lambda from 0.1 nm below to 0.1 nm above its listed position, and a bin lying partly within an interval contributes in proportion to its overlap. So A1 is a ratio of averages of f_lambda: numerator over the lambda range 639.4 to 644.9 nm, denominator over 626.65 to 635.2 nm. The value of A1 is 1.0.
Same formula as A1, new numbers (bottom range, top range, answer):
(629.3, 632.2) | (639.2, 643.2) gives 1.00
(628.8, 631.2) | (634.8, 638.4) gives 0.98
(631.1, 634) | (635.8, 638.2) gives 1.02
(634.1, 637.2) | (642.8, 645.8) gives 1.02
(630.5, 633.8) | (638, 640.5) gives 0.96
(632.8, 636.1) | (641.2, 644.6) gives 1.02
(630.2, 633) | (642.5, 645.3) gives 1.04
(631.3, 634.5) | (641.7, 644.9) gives 1.01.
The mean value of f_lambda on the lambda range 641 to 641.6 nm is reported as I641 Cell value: 13.5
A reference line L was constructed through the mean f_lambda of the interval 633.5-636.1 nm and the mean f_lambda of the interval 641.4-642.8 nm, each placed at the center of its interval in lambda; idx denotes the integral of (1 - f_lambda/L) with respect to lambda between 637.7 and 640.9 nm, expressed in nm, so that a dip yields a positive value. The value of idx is 0.16 nm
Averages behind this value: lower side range 12.4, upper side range 12.8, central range 12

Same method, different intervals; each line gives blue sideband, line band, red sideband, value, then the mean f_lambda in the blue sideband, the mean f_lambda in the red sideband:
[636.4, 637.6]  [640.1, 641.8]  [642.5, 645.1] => -0.04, 12.8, 12.6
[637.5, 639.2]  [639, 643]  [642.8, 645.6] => 0.01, 12.3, 12.6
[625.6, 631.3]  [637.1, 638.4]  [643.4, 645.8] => 0.03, 12.4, 12.8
